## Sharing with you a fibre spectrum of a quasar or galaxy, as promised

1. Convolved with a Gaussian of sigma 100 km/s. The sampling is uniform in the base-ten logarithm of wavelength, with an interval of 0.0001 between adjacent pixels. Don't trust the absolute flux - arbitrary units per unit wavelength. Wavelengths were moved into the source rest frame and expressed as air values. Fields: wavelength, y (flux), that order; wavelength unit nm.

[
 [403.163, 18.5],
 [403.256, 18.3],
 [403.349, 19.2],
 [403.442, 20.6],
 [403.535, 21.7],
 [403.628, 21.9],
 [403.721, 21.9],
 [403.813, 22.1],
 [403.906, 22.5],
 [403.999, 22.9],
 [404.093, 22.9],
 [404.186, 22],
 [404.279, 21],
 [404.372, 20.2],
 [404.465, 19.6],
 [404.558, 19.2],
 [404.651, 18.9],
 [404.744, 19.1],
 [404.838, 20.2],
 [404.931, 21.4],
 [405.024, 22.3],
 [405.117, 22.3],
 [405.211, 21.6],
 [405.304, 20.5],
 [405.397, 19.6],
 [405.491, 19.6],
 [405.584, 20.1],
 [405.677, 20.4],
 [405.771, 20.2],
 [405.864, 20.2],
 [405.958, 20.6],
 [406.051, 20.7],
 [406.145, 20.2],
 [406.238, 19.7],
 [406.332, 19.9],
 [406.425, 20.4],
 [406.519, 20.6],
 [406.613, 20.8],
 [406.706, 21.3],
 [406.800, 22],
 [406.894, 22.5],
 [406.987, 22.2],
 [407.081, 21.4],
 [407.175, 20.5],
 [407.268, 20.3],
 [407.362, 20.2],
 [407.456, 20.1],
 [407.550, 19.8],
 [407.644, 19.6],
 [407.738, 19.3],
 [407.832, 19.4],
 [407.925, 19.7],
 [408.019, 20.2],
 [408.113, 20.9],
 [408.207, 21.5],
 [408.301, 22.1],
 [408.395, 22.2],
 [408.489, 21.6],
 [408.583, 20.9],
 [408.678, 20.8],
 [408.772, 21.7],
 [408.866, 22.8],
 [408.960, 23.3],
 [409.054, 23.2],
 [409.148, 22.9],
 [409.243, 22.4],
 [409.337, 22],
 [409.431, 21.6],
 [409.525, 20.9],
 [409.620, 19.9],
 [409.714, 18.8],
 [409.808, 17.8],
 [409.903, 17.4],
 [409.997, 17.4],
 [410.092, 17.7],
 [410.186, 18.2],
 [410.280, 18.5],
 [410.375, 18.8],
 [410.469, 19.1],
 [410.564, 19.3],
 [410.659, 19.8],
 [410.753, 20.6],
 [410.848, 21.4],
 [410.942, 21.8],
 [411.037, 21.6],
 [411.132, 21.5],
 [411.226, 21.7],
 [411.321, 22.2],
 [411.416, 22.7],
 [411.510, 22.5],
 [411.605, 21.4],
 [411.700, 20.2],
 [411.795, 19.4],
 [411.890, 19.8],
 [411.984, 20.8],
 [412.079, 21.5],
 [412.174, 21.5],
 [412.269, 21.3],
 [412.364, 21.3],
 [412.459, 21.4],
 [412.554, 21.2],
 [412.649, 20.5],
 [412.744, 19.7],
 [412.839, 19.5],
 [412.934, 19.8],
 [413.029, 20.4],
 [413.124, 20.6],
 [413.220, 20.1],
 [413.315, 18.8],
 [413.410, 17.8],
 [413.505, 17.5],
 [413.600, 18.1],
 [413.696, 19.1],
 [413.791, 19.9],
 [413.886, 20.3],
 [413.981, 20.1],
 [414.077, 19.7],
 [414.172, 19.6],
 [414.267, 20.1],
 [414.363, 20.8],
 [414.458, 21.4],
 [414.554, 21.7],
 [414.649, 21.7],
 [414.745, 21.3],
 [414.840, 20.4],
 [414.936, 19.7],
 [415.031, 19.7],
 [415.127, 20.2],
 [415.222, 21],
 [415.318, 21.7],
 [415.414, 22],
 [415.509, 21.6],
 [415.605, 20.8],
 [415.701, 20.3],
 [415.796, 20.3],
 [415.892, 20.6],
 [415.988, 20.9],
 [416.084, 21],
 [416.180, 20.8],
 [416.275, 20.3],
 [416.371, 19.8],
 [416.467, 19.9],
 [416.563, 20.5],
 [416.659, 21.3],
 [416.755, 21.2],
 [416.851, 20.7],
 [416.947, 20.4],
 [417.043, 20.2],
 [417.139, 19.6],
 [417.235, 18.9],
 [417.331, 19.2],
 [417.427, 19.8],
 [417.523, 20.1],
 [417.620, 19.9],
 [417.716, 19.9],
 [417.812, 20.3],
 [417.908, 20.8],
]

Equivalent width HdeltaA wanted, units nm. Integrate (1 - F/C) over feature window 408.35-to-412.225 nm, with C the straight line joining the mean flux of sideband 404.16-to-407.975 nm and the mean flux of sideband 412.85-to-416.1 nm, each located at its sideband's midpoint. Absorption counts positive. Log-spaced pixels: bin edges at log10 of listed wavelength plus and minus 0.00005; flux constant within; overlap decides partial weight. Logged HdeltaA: -0.07 nm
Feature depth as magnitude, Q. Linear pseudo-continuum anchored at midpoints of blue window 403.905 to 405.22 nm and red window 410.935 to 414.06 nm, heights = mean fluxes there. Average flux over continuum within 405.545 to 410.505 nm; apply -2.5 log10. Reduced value 0.01 mag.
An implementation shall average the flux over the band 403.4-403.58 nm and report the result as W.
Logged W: 21.1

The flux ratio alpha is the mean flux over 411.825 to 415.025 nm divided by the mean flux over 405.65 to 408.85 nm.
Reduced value 1.0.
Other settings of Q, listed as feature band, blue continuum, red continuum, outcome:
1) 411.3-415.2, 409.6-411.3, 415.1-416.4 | -0.008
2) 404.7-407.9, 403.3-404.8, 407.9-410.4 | 0.013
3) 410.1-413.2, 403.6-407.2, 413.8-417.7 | 0.003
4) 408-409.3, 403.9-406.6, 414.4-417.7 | -0.068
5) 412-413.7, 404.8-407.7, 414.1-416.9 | 0.036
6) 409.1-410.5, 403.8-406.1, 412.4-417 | 0.054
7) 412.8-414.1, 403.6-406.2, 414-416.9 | 0.072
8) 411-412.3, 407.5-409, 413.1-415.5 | -0.041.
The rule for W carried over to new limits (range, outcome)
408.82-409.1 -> 23.1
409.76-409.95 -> 17.6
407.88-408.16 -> 20.3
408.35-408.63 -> 21.6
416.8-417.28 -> 20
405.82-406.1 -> 20.5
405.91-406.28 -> 20.3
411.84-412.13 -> 20.7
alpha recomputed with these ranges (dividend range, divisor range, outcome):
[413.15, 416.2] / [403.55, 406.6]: 0.98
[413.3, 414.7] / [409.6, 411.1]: 1.03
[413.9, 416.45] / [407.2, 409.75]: 0.98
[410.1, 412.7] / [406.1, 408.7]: 1.00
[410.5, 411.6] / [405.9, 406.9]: 1.03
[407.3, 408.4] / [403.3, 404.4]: 0.94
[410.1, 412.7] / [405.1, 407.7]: 1.01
